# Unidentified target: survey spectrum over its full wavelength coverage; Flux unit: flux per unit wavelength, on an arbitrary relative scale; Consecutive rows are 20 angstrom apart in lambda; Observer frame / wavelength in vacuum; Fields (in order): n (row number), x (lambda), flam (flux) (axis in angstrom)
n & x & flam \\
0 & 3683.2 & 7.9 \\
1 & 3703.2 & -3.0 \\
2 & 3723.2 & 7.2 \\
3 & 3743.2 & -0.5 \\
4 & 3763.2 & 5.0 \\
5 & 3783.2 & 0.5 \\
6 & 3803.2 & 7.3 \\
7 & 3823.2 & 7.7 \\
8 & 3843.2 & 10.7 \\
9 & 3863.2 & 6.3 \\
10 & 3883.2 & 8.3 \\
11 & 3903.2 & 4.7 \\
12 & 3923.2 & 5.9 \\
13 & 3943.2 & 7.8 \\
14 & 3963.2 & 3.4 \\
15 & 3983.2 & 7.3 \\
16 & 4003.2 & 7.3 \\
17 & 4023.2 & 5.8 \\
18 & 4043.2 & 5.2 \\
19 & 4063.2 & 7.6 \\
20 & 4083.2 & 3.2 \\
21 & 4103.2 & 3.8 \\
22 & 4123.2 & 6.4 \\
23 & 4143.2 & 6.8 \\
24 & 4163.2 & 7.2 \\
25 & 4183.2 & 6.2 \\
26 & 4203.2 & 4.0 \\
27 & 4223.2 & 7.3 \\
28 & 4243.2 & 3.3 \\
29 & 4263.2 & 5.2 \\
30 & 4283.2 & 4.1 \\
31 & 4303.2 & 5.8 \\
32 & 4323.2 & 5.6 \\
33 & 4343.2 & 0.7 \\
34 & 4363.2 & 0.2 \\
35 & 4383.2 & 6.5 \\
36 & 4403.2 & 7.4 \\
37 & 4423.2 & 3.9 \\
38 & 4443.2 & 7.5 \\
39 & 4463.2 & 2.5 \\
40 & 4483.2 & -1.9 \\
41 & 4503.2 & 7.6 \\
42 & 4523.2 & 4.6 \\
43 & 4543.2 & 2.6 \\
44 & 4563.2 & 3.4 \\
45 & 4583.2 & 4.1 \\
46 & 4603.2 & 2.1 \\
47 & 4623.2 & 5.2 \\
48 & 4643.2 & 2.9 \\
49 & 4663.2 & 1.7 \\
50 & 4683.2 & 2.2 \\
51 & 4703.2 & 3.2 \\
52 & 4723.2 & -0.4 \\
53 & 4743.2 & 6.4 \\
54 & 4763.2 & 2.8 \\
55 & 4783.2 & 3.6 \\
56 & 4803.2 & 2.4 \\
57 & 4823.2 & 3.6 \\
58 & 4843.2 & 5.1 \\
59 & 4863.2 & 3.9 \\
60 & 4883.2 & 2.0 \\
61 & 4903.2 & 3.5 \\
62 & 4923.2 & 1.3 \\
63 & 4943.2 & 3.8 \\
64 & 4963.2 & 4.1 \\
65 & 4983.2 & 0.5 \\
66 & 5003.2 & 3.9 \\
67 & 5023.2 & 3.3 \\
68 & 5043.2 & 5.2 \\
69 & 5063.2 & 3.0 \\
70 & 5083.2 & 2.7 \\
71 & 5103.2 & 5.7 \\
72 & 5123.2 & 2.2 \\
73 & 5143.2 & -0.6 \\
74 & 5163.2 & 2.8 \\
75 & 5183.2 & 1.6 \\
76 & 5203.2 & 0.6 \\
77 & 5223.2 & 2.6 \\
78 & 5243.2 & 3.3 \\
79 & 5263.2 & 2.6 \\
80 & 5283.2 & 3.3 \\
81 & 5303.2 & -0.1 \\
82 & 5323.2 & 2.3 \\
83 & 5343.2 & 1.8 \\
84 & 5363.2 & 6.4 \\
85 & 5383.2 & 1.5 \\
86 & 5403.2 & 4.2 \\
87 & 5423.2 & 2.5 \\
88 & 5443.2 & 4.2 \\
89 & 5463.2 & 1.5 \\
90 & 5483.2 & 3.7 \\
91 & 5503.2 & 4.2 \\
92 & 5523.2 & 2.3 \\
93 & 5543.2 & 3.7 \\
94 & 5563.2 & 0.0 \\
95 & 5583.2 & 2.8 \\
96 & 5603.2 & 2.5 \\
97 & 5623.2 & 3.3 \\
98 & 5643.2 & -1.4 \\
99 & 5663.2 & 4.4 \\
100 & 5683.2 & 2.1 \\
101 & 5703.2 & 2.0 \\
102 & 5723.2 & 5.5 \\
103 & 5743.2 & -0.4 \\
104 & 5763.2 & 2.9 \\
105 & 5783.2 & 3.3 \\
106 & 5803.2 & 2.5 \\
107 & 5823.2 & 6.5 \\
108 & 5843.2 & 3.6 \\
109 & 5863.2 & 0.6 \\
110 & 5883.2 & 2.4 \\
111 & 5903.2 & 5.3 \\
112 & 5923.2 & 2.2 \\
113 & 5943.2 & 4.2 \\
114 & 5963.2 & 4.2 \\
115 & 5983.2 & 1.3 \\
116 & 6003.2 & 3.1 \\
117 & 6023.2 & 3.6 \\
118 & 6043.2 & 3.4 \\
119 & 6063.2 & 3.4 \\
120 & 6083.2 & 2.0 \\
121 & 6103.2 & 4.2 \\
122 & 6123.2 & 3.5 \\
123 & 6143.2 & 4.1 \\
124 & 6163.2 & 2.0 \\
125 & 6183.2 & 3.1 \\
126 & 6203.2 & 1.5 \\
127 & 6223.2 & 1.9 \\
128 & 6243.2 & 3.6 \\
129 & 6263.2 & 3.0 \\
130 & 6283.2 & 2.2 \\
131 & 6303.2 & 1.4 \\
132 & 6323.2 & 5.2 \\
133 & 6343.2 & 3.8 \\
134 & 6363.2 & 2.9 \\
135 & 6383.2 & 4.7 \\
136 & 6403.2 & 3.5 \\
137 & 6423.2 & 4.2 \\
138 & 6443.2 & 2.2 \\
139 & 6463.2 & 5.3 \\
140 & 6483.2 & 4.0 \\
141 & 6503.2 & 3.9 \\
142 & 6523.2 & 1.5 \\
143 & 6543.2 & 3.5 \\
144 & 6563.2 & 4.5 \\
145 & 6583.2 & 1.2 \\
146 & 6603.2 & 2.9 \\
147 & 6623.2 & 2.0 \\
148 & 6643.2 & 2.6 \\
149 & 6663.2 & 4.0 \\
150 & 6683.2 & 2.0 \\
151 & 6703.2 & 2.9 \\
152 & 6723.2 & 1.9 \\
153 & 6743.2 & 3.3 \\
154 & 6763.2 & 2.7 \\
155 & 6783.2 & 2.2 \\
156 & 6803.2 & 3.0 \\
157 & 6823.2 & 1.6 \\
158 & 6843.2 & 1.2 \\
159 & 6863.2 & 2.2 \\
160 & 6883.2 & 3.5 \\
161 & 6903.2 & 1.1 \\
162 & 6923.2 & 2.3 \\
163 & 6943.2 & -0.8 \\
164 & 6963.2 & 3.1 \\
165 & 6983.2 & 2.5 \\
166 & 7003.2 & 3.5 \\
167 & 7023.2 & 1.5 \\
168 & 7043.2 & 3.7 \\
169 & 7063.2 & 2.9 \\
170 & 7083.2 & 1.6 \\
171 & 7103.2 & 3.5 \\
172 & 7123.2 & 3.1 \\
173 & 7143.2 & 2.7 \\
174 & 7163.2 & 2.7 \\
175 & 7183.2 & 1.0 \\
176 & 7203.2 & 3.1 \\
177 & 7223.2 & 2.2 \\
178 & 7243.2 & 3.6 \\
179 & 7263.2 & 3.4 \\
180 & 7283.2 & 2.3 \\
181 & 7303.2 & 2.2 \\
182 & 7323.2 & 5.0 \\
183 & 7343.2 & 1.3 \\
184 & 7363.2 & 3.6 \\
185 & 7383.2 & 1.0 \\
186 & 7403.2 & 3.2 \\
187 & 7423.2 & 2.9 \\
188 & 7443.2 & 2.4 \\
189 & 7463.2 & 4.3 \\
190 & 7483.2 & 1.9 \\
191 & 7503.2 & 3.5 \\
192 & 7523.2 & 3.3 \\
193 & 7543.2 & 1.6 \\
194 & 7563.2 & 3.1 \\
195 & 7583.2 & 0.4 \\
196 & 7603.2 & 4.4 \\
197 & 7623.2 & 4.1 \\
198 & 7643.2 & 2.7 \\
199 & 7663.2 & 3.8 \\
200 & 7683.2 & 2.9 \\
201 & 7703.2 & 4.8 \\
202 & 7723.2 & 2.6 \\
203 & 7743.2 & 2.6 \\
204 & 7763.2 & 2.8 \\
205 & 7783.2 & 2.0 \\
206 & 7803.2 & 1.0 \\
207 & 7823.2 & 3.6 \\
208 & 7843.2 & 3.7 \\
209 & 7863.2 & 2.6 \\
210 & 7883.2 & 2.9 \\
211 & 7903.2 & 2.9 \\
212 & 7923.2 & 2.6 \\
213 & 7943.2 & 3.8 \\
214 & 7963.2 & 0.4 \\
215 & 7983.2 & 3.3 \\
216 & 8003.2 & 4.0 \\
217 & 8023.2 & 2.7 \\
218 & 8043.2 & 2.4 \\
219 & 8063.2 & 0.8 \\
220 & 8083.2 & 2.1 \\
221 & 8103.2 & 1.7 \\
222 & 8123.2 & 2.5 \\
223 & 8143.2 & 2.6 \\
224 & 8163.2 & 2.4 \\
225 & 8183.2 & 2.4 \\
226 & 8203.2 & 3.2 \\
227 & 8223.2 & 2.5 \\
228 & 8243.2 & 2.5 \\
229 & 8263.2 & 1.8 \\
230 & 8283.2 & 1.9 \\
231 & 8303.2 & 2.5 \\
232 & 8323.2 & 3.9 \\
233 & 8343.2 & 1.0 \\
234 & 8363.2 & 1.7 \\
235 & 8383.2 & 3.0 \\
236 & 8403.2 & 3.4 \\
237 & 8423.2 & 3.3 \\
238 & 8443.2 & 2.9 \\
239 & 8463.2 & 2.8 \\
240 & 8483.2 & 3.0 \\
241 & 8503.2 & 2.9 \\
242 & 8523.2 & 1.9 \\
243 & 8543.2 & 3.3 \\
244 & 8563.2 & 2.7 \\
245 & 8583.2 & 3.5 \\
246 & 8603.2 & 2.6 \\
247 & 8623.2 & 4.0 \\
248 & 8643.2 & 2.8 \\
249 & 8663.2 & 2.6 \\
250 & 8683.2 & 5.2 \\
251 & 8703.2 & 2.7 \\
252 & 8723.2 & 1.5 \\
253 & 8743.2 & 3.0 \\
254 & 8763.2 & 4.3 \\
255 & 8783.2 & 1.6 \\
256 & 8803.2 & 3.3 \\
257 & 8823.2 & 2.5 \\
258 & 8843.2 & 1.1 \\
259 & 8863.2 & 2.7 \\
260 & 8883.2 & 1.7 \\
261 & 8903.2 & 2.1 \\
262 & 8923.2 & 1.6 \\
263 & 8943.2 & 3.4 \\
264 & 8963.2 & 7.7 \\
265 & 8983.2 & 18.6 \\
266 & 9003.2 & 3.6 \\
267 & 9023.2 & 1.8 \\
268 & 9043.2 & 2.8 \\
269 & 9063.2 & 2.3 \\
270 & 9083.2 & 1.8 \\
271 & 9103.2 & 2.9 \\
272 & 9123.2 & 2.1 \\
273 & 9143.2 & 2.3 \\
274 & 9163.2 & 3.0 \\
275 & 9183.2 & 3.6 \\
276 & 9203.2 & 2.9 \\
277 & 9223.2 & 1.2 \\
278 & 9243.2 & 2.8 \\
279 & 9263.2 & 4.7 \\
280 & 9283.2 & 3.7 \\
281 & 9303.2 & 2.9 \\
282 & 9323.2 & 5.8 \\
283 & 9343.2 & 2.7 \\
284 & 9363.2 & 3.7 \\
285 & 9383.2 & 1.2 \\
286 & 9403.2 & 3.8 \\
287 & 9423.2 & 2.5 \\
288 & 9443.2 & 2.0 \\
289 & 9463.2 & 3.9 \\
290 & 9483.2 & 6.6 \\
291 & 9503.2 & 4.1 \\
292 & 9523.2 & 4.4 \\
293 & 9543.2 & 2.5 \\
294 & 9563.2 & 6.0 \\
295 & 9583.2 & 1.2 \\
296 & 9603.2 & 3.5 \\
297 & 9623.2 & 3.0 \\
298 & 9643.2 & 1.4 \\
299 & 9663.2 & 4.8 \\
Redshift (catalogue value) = 1.408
